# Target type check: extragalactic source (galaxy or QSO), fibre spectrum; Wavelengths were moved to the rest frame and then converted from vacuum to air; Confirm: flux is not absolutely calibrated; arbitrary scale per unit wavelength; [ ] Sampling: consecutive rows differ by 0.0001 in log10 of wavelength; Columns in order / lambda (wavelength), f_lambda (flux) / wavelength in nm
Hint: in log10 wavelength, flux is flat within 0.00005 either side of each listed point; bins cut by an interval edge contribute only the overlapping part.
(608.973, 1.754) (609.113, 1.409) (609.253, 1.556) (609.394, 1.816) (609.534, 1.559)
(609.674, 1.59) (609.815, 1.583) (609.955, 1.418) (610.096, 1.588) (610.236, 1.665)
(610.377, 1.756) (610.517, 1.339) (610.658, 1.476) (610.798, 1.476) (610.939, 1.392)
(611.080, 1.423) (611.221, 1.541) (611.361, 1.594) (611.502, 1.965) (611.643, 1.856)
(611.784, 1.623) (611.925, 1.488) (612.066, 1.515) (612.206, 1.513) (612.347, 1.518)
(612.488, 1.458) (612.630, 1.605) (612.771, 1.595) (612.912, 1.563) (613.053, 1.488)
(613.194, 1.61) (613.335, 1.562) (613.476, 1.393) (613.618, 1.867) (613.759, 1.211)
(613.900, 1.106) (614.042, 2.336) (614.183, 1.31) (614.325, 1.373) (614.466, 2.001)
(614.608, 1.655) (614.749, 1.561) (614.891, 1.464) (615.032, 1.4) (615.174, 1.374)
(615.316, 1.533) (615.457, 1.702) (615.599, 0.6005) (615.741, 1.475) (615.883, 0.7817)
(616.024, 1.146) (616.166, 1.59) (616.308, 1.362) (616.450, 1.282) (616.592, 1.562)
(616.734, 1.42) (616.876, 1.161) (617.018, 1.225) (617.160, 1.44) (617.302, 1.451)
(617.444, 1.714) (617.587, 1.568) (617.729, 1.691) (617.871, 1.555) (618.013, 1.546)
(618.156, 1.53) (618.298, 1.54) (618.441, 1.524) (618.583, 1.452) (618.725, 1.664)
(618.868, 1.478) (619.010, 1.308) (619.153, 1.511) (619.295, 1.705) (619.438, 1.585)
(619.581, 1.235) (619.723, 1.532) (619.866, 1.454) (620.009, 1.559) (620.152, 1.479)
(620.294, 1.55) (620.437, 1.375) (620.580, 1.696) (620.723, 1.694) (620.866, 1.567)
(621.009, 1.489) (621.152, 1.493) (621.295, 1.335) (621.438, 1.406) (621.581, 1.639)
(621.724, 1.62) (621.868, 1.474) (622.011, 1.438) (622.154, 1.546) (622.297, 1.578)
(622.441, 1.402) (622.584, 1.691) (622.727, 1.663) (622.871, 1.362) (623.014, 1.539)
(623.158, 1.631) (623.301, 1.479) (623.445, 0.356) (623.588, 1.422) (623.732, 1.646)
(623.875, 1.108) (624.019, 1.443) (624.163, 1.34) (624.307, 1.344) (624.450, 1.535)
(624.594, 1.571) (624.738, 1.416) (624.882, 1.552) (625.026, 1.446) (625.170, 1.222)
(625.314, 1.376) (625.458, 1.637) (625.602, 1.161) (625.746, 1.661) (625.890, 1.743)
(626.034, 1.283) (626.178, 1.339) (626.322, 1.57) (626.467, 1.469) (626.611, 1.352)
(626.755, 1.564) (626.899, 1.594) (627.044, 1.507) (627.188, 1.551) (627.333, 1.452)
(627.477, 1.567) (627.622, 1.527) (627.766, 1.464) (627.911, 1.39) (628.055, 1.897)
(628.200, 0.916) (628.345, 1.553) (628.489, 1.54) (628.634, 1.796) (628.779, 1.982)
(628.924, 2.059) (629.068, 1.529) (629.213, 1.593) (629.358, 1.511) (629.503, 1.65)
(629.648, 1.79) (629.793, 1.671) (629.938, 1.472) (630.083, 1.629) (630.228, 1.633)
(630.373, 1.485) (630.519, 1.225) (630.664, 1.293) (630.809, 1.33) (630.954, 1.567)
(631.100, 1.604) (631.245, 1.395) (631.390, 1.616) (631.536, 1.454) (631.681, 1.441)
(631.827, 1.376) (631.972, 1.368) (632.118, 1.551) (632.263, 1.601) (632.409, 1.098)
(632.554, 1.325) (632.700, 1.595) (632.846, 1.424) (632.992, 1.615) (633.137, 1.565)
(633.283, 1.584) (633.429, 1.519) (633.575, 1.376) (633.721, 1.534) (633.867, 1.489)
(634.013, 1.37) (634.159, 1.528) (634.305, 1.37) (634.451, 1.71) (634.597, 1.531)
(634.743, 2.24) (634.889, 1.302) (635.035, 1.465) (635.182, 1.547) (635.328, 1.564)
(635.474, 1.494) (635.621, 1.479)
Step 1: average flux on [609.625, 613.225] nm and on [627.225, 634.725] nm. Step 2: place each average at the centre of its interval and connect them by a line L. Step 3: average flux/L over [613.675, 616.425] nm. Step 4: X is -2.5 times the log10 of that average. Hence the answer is 0.10 mag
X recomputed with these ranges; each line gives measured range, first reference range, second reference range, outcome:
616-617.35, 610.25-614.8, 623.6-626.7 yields 0.117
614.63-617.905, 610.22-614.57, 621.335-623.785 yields 0.097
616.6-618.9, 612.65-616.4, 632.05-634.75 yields -0.020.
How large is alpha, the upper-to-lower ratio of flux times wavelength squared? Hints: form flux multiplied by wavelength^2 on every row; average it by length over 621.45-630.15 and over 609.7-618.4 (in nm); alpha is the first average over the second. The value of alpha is 1.04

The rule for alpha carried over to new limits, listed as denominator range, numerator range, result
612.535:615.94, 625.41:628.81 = 1.06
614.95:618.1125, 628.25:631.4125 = 1.19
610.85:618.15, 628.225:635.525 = 1.09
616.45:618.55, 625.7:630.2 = 1.09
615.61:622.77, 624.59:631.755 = 1.06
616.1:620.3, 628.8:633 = 1.06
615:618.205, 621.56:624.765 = 1.06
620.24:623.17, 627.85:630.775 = 1.06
